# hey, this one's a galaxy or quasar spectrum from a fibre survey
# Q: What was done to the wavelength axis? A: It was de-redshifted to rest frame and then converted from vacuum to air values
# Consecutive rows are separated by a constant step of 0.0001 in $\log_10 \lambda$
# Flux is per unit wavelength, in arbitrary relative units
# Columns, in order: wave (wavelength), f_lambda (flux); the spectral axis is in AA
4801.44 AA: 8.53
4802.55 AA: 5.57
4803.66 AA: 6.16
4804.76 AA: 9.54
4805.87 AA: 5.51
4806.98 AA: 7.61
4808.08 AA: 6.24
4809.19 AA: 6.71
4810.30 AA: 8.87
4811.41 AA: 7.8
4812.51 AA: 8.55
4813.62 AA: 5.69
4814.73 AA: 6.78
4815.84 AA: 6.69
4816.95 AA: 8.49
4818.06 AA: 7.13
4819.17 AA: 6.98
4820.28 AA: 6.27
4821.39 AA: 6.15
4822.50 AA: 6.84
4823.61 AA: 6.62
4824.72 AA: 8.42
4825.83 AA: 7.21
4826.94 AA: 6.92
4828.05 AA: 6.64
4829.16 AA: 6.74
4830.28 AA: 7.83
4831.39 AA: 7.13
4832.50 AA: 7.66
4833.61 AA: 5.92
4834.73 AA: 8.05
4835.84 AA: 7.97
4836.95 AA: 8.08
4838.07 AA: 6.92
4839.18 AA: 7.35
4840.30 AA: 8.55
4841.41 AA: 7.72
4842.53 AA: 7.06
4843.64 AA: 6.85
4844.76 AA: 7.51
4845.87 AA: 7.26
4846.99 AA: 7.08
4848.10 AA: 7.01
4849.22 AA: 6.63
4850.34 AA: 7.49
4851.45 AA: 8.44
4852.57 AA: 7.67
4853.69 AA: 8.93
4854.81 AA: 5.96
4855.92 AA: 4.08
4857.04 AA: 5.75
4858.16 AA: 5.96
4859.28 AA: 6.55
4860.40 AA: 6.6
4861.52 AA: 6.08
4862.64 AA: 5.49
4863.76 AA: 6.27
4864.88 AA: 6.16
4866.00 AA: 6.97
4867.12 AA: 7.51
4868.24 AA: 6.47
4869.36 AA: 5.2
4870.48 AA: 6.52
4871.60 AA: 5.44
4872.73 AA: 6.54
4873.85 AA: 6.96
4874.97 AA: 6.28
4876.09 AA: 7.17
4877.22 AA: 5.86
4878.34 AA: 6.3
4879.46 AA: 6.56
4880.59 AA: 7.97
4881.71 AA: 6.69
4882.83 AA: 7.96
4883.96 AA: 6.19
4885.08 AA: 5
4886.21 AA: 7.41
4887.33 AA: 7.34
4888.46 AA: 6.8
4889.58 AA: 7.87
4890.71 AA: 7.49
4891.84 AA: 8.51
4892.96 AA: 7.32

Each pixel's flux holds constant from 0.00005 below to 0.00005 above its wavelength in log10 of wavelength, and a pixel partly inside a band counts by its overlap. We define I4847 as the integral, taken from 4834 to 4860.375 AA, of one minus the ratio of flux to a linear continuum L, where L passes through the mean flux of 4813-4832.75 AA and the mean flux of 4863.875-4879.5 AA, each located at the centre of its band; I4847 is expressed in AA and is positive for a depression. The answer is -1.7 AA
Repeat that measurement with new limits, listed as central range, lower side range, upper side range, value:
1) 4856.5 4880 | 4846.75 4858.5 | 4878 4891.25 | 2.0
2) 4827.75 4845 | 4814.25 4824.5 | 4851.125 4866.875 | -1.6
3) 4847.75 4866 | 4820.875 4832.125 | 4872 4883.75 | 0.9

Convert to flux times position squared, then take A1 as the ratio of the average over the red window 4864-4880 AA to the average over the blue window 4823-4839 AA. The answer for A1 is 0.90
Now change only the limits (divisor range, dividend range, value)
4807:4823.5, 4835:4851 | 1.06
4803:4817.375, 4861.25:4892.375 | 0.95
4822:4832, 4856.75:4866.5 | 0.88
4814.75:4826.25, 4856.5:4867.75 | 0.91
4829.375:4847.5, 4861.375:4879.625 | 0.87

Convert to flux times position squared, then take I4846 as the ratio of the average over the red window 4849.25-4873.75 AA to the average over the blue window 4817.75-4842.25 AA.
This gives 0.9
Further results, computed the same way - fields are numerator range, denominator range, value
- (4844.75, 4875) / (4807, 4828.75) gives 0.94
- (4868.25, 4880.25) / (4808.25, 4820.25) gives 0.89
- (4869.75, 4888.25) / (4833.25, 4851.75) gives 0.91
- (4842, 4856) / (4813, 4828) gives 1.05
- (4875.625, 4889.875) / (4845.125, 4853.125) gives 0.94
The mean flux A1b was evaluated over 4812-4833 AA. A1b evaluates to 7.09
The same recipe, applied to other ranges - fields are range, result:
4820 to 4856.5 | 7.19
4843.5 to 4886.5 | 6.63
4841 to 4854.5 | 7.44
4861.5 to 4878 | 6.34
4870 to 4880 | 6.4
